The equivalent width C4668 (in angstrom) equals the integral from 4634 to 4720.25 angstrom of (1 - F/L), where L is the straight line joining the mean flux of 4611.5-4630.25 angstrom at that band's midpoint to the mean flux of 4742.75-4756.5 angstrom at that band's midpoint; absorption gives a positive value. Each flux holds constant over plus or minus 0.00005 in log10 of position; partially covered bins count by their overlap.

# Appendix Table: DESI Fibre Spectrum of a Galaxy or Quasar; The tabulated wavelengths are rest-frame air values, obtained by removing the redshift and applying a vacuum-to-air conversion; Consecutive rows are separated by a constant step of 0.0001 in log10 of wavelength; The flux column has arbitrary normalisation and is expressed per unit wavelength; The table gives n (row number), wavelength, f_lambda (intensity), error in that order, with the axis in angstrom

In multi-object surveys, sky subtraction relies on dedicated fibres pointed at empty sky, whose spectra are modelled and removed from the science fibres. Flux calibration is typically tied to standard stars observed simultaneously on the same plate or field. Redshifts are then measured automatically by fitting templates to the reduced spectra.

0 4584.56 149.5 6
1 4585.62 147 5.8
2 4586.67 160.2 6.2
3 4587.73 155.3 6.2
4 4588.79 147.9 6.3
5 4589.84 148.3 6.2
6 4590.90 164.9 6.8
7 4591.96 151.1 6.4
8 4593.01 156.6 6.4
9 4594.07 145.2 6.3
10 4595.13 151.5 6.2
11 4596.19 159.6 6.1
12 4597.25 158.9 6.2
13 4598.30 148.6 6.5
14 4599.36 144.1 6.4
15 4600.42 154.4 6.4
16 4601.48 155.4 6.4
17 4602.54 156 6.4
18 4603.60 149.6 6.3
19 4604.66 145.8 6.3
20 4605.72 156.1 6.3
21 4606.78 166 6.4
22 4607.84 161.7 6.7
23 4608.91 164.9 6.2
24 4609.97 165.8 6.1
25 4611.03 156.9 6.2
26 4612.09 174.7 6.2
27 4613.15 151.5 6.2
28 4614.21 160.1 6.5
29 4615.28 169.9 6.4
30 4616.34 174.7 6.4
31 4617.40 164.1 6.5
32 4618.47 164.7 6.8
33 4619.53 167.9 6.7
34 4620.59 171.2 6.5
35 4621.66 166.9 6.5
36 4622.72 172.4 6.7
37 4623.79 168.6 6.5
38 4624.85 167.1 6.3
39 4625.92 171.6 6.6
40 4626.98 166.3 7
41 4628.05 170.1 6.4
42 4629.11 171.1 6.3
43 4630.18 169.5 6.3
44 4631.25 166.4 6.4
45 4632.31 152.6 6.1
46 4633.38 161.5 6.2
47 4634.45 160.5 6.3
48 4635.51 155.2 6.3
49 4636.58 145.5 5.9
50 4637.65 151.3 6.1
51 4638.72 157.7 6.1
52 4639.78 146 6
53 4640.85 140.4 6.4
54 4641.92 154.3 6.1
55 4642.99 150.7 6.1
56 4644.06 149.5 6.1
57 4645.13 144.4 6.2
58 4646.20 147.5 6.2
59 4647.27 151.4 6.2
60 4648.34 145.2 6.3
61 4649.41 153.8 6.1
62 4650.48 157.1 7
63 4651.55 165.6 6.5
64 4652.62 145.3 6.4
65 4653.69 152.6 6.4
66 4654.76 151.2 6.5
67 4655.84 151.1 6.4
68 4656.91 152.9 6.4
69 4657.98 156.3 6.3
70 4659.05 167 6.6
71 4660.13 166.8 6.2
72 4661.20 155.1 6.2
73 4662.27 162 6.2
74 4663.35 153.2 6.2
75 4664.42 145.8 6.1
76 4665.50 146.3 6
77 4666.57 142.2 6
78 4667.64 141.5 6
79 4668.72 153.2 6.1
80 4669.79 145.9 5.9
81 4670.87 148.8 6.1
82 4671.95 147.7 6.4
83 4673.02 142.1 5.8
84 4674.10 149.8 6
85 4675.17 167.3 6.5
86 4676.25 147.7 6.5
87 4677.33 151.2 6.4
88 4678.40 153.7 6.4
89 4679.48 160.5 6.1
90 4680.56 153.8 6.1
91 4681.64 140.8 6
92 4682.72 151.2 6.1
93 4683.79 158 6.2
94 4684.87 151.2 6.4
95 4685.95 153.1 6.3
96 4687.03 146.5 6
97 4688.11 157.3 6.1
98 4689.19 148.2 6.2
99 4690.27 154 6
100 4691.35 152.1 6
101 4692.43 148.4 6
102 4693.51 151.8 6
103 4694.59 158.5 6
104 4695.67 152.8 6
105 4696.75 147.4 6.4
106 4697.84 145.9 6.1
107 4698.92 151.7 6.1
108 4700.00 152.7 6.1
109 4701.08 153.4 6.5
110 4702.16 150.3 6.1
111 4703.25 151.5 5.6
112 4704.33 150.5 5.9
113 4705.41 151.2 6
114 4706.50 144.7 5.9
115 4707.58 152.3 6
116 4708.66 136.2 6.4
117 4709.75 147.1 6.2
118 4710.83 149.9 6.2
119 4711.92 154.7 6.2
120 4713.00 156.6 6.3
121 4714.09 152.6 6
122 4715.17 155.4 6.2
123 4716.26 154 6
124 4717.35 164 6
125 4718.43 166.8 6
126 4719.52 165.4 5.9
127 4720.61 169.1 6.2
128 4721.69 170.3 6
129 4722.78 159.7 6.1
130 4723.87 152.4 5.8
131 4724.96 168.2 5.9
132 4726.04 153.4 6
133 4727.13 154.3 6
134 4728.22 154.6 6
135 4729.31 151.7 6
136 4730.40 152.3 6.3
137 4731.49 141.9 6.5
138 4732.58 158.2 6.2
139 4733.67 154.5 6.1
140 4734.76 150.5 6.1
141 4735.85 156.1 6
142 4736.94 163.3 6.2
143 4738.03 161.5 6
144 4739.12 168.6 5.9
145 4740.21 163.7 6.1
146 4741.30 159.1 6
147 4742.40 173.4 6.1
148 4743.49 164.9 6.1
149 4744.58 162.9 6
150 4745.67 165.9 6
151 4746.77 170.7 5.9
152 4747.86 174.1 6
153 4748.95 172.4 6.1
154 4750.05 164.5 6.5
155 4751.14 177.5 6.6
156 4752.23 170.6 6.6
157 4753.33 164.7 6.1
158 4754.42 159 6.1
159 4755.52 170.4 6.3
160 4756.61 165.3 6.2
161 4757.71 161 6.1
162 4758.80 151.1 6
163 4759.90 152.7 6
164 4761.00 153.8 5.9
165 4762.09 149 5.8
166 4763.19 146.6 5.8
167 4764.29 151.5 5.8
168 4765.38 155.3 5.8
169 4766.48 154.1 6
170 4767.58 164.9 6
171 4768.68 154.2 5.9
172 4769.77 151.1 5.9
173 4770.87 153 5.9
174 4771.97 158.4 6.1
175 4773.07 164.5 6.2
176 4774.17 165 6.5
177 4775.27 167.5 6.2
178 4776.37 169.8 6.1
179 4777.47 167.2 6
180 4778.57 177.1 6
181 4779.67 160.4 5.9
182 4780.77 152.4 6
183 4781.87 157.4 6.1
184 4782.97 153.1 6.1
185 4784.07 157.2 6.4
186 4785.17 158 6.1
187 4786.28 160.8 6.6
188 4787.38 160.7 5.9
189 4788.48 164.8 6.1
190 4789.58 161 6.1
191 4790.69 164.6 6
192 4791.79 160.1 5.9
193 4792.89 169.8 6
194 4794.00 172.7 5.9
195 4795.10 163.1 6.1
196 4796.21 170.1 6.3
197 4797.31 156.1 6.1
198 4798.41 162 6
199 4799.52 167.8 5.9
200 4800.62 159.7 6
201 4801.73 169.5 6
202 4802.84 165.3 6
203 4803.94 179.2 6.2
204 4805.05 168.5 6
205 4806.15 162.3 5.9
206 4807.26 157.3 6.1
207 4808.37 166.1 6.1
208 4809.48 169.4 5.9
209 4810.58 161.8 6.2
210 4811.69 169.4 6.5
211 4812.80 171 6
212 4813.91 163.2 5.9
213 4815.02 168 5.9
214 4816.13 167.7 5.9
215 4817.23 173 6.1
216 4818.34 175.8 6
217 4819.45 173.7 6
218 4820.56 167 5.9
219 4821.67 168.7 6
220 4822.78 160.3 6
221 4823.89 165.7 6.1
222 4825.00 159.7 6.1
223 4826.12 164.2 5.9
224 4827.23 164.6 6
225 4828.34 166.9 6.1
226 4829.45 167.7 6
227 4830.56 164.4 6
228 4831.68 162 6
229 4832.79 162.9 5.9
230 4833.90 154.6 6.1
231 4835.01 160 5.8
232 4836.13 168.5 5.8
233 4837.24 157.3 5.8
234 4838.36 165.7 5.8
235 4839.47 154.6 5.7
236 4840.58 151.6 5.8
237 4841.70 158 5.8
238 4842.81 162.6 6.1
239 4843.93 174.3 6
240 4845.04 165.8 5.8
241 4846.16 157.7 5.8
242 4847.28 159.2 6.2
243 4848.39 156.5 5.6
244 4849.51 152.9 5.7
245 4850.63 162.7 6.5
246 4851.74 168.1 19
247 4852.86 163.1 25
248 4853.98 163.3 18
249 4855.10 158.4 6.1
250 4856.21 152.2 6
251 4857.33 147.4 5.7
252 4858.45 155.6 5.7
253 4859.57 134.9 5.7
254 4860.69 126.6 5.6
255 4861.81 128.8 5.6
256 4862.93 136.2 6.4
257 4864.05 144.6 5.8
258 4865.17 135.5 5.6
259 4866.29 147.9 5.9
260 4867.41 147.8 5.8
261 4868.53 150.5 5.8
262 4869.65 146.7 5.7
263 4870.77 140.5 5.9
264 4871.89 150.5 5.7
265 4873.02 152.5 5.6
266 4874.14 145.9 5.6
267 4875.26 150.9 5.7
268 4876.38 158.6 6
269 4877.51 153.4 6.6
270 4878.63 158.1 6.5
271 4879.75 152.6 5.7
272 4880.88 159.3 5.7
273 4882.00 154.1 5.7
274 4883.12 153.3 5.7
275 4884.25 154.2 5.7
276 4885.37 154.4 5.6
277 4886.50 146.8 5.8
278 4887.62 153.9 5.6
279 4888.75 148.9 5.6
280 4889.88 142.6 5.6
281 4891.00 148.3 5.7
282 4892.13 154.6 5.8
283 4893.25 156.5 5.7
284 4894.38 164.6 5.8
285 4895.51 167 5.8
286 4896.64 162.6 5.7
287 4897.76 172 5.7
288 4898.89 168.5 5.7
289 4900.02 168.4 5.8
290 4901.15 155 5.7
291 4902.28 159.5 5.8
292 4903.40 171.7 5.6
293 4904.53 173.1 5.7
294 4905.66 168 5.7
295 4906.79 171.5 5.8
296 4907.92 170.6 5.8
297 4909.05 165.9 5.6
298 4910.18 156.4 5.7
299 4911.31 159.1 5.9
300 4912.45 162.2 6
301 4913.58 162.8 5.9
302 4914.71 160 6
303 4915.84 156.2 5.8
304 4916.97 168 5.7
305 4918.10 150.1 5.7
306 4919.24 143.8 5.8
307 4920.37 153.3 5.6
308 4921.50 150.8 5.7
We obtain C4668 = 8.17 angstrom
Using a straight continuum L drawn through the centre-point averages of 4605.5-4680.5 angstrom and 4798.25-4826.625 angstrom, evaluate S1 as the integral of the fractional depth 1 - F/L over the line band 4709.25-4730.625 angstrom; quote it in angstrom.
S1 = 0.51 angstrom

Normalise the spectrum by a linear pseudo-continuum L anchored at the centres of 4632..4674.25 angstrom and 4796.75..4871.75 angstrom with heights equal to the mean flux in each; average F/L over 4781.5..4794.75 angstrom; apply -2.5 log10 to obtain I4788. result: -0.03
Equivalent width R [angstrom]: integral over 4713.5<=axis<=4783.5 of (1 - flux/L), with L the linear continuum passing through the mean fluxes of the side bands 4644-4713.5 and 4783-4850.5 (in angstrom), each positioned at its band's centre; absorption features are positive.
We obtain -1.19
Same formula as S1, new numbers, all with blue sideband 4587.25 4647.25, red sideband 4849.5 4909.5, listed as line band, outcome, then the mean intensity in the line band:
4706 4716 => 0.4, 150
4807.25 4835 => -1.8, 166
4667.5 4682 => 0.6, 151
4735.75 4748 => -0.7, 165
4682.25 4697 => 0.5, 152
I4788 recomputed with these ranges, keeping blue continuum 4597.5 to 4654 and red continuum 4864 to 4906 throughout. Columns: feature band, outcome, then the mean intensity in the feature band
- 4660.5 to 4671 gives 0.06 mag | 150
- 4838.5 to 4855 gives -0.04 mag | 161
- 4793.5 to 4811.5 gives -0.06 mag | 166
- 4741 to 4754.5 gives -0.07 mag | 168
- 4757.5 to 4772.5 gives 0.02 mag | 154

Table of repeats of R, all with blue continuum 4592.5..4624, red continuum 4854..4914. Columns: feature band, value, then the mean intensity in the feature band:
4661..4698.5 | 1.8 angstrom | 151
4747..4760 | -0.7 angstrom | 166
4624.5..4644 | 0.1 angstrom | 158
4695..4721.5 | 0.8 angstrom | 153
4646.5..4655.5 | 0.4 angstrom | 153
